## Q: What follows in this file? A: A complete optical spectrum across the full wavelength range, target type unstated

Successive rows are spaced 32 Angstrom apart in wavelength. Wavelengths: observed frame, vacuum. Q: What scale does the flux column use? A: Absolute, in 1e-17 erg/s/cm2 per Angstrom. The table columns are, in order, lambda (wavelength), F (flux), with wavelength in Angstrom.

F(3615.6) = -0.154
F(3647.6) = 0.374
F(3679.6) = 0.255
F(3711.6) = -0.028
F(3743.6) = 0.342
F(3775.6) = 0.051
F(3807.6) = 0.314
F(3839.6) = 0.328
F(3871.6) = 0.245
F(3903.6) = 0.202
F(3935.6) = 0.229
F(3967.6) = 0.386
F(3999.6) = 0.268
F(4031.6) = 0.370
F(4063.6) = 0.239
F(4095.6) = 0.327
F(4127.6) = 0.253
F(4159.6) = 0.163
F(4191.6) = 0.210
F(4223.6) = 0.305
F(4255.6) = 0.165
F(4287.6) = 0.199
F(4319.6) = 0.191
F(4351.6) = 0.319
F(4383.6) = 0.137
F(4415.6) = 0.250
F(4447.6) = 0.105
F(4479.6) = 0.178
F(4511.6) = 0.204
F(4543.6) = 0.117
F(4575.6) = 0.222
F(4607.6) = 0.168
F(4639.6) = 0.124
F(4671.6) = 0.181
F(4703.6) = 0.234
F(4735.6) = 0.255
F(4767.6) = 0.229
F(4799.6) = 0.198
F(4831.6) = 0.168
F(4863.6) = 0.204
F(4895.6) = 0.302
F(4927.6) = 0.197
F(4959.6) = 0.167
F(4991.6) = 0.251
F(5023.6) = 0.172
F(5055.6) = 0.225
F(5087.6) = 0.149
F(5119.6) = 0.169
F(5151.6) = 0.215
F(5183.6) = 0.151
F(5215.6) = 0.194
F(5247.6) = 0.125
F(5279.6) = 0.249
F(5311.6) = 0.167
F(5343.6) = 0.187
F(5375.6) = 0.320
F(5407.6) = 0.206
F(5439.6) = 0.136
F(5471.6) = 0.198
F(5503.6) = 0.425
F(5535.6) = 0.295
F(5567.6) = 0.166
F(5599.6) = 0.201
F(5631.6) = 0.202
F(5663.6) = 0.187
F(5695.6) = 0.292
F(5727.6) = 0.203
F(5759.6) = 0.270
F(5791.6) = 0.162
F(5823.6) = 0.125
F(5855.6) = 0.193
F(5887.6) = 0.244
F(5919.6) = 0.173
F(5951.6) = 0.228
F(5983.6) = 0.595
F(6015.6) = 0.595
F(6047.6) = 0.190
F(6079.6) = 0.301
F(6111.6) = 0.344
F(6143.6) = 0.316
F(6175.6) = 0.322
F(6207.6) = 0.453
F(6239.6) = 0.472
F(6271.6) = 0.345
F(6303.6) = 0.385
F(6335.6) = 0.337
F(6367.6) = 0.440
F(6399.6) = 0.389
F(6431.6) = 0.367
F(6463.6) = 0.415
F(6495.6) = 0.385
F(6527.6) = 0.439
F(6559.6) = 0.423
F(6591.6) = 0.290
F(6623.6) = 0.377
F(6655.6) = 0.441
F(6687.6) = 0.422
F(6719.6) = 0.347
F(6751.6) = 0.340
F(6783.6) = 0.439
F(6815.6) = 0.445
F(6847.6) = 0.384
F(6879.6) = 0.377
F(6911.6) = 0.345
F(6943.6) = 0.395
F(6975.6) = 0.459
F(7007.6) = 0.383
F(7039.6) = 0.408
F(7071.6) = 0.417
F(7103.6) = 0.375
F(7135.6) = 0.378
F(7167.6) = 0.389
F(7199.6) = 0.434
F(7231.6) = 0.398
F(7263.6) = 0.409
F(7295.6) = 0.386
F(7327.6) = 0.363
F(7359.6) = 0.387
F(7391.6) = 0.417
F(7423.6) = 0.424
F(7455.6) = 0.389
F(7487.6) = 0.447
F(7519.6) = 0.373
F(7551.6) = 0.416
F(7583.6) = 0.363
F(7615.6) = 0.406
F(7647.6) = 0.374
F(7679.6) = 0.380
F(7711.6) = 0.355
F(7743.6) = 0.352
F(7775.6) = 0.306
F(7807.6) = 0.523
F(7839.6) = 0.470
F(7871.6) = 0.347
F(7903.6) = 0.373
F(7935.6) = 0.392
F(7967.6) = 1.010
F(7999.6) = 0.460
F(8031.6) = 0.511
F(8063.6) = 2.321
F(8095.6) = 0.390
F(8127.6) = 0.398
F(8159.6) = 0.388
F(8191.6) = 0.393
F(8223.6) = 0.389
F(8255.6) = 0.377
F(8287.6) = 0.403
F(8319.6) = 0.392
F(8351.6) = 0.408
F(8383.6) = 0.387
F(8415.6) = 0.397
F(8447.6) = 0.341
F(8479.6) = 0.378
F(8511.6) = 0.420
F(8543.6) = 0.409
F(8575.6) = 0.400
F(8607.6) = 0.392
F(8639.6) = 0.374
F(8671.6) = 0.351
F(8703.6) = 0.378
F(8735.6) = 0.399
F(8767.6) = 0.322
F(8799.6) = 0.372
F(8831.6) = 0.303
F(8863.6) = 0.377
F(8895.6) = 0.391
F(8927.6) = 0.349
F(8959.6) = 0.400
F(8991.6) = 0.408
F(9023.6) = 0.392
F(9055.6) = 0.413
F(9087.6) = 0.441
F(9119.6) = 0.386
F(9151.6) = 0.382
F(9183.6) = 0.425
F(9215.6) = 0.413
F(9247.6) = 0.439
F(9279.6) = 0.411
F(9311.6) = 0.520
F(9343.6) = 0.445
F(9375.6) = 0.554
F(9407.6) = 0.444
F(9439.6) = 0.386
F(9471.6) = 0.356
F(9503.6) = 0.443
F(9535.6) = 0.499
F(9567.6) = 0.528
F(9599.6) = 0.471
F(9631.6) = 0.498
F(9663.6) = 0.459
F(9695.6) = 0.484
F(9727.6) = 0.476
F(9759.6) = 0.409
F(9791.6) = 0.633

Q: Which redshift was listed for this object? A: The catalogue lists 0.61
